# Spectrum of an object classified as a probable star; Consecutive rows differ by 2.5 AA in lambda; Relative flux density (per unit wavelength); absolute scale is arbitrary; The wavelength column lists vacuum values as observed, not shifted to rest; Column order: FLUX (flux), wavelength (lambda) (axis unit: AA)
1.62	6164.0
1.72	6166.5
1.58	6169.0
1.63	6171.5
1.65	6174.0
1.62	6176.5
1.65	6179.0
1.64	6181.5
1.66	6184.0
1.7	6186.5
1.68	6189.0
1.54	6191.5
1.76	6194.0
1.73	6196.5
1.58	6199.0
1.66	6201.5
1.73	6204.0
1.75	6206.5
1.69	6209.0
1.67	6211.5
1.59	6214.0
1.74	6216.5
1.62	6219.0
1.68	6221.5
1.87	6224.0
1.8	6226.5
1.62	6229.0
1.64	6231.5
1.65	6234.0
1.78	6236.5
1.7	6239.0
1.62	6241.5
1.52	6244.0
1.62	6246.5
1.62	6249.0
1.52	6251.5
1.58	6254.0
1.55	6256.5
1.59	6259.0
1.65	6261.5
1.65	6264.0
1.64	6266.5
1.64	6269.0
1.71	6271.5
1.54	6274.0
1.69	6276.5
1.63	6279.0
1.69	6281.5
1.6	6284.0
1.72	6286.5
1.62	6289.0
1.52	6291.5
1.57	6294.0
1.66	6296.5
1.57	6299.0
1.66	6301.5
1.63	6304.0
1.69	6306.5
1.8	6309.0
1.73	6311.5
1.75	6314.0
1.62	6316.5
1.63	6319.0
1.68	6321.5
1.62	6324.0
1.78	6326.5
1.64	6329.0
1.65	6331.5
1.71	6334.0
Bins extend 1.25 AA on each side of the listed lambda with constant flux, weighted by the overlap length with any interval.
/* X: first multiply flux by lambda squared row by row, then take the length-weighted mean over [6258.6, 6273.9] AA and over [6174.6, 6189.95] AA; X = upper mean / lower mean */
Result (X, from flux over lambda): 1.02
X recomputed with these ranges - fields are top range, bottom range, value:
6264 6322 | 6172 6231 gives 1.01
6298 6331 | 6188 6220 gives 1.04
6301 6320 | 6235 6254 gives 1.06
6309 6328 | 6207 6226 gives 1.03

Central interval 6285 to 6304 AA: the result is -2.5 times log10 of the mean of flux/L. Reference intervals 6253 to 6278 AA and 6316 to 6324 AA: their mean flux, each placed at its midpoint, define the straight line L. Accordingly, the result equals 0.01 mag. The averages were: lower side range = 1.62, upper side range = 1.64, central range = 1.62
